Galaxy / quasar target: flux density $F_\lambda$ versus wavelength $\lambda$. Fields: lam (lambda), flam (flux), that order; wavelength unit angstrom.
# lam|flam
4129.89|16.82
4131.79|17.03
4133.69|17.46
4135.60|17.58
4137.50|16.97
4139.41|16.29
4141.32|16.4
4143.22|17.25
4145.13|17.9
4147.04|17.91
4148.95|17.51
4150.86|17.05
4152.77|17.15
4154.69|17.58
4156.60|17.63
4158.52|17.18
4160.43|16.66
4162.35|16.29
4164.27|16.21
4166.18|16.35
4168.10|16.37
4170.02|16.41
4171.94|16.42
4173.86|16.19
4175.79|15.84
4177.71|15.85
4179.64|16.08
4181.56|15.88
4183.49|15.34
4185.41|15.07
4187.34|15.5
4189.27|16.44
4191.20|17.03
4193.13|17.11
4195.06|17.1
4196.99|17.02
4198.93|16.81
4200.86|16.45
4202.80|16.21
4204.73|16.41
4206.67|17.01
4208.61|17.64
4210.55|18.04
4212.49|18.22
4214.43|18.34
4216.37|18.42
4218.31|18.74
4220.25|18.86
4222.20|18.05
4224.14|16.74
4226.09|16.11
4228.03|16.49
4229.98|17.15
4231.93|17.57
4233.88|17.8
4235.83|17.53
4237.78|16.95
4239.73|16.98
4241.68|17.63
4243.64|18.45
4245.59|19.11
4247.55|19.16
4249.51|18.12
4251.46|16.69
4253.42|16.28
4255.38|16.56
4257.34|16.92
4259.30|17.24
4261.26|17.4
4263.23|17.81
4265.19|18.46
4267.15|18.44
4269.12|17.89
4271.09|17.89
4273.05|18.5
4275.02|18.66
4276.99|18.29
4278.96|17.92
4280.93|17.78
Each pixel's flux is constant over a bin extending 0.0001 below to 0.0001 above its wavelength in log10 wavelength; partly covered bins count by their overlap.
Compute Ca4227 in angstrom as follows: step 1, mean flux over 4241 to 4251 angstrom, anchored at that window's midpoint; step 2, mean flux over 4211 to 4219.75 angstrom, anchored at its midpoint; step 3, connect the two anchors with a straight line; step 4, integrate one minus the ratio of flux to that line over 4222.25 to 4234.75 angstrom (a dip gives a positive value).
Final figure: 0.9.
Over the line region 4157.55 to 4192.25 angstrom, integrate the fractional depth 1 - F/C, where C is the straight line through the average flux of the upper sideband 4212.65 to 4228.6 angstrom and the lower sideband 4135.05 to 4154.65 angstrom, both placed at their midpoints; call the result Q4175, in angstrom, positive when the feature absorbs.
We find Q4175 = 2.5 angstrom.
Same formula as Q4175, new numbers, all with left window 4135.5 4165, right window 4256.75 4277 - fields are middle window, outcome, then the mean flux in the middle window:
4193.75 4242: 0.6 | 17.4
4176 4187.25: 1.1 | 15.7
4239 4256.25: 0.1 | 17.7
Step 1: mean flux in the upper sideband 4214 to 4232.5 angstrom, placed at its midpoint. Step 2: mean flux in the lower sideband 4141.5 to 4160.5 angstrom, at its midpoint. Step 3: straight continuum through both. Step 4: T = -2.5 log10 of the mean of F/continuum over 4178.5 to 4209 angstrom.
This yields 0.07 mag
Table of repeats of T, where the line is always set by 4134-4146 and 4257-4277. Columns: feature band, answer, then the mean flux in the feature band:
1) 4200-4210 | 0.05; 16.8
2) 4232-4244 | 0.02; 17.5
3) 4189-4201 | 0.04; 16.9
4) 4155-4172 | 0.04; 16.7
